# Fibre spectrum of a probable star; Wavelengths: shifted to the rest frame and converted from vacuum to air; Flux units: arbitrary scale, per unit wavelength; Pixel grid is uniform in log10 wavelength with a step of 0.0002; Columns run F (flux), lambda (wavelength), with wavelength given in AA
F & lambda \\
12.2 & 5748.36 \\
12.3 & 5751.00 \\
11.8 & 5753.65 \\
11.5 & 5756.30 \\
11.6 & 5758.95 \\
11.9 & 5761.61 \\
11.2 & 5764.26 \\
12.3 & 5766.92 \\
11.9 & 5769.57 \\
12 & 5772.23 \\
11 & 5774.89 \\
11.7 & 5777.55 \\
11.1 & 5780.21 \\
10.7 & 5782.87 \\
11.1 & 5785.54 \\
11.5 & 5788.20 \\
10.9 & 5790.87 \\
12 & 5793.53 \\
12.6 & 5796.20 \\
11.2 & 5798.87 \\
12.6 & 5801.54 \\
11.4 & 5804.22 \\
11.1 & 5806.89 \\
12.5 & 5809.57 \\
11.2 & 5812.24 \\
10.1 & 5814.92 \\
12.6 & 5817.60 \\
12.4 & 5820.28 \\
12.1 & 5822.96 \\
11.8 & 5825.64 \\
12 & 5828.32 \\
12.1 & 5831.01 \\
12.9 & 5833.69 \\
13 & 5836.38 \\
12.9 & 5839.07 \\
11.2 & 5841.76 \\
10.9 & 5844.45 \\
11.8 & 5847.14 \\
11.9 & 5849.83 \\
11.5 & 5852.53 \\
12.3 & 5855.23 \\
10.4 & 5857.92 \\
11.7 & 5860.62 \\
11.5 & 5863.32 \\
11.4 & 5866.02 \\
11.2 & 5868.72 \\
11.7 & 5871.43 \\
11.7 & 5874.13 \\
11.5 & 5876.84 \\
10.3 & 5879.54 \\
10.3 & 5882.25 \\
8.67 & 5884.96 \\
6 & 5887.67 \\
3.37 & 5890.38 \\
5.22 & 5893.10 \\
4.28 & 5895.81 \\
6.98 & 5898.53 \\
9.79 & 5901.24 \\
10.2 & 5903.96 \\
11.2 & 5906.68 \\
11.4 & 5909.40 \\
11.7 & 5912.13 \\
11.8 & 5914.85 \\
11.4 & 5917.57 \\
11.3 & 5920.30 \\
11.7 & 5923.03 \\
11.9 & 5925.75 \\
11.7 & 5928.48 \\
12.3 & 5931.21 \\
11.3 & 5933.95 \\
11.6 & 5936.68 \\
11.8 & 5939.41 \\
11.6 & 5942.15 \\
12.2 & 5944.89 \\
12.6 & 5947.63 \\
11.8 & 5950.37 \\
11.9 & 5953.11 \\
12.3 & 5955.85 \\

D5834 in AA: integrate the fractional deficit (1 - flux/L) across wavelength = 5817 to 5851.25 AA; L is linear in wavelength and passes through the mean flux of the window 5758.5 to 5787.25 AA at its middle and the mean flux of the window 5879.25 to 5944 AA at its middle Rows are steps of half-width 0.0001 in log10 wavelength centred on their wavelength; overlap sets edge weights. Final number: -4.15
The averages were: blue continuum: 11.5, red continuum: 9.92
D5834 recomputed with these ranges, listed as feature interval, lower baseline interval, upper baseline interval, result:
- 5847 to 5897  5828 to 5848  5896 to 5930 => 7.53 AA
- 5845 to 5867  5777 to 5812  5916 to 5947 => 0.18 AA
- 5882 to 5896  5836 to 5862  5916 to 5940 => 6.62 AA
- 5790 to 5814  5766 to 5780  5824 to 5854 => 0.26 AA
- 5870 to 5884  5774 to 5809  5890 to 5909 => -4.18 AA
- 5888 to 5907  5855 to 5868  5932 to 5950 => 7.53 AA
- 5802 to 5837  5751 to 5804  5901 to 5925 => -1.30 AA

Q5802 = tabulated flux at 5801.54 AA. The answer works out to 12.6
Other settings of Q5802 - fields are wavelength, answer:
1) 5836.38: 13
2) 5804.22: 11.4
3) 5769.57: 11.9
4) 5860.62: 11.7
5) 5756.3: 11.5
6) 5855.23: 12.3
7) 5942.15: 11.6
